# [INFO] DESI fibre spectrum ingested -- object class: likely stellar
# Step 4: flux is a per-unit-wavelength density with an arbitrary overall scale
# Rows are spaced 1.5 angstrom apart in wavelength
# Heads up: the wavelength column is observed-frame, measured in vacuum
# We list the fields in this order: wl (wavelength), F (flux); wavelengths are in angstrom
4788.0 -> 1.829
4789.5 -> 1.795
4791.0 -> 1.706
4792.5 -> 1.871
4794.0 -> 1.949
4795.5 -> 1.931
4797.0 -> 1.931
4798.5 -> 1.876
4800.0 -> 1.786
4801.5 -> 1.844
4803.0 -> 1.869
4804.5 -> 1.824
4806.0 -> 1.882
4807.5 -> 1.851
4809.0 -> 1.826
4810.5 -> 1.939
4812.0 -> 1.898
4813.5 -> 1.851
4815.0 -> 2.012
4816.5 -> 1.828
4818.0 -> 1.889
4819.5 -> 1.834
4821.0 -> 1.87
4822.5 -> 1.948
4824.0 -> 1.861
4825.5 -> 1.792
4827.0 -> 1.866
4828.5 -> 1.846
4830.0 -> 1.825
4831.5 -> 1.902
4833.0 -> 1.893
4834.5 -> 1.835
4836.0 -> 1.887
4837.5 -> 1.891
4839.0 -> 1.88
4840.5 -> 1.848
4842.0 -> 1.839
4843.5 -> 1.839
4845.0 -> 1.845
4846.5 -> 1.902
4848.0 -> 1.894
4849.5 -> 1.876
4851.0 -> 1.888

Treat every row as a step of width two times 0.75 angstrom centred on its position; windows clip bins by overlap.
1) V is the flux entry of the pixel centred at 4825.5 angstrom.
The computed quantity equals 1.792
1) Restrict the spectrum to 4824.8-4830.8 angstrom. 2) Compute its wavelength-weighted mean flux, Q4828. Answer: 1.83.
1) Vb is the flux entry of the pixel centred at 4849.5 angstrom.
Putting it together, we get 1.876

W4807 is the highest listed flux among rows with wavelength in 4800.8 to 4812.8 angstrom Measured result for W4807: 1.939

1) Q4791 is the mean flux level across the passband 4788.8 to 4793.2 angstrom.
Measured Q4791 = 1.79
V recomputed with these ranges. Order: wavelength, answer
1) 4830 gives 1.825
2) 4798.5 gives 1.876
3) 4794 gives 1.949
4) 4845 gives 1.845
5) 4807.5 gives 1.851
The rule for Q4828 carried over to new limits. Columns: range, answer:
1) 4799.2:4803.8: 1.83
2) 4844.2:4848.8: 1.88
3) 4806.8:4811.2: 1.87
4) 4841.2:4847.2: 1.86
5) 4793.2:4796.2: 1.94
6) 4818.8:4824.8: 1.88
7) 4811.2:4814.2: 1.88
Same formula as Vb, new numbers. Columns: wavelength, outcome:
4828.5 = 1.846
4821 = 1.87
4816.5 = 1.828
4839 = 1.88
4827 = 1.866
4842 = 1.839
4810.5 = 1.939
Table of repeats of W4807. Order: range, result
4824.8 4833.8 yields 1.902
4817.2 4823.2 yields 1.948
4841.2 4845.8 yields 1.845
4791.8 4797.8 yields 1.949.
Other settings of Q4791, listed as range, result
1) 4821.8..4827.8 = 1.87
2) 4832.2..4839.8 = 1.88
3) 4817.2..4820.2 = 1.86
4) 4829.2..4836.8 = 1.87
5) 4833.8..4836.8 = 1.86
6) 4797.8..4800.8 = 1.83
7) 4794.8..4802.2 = 1.87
